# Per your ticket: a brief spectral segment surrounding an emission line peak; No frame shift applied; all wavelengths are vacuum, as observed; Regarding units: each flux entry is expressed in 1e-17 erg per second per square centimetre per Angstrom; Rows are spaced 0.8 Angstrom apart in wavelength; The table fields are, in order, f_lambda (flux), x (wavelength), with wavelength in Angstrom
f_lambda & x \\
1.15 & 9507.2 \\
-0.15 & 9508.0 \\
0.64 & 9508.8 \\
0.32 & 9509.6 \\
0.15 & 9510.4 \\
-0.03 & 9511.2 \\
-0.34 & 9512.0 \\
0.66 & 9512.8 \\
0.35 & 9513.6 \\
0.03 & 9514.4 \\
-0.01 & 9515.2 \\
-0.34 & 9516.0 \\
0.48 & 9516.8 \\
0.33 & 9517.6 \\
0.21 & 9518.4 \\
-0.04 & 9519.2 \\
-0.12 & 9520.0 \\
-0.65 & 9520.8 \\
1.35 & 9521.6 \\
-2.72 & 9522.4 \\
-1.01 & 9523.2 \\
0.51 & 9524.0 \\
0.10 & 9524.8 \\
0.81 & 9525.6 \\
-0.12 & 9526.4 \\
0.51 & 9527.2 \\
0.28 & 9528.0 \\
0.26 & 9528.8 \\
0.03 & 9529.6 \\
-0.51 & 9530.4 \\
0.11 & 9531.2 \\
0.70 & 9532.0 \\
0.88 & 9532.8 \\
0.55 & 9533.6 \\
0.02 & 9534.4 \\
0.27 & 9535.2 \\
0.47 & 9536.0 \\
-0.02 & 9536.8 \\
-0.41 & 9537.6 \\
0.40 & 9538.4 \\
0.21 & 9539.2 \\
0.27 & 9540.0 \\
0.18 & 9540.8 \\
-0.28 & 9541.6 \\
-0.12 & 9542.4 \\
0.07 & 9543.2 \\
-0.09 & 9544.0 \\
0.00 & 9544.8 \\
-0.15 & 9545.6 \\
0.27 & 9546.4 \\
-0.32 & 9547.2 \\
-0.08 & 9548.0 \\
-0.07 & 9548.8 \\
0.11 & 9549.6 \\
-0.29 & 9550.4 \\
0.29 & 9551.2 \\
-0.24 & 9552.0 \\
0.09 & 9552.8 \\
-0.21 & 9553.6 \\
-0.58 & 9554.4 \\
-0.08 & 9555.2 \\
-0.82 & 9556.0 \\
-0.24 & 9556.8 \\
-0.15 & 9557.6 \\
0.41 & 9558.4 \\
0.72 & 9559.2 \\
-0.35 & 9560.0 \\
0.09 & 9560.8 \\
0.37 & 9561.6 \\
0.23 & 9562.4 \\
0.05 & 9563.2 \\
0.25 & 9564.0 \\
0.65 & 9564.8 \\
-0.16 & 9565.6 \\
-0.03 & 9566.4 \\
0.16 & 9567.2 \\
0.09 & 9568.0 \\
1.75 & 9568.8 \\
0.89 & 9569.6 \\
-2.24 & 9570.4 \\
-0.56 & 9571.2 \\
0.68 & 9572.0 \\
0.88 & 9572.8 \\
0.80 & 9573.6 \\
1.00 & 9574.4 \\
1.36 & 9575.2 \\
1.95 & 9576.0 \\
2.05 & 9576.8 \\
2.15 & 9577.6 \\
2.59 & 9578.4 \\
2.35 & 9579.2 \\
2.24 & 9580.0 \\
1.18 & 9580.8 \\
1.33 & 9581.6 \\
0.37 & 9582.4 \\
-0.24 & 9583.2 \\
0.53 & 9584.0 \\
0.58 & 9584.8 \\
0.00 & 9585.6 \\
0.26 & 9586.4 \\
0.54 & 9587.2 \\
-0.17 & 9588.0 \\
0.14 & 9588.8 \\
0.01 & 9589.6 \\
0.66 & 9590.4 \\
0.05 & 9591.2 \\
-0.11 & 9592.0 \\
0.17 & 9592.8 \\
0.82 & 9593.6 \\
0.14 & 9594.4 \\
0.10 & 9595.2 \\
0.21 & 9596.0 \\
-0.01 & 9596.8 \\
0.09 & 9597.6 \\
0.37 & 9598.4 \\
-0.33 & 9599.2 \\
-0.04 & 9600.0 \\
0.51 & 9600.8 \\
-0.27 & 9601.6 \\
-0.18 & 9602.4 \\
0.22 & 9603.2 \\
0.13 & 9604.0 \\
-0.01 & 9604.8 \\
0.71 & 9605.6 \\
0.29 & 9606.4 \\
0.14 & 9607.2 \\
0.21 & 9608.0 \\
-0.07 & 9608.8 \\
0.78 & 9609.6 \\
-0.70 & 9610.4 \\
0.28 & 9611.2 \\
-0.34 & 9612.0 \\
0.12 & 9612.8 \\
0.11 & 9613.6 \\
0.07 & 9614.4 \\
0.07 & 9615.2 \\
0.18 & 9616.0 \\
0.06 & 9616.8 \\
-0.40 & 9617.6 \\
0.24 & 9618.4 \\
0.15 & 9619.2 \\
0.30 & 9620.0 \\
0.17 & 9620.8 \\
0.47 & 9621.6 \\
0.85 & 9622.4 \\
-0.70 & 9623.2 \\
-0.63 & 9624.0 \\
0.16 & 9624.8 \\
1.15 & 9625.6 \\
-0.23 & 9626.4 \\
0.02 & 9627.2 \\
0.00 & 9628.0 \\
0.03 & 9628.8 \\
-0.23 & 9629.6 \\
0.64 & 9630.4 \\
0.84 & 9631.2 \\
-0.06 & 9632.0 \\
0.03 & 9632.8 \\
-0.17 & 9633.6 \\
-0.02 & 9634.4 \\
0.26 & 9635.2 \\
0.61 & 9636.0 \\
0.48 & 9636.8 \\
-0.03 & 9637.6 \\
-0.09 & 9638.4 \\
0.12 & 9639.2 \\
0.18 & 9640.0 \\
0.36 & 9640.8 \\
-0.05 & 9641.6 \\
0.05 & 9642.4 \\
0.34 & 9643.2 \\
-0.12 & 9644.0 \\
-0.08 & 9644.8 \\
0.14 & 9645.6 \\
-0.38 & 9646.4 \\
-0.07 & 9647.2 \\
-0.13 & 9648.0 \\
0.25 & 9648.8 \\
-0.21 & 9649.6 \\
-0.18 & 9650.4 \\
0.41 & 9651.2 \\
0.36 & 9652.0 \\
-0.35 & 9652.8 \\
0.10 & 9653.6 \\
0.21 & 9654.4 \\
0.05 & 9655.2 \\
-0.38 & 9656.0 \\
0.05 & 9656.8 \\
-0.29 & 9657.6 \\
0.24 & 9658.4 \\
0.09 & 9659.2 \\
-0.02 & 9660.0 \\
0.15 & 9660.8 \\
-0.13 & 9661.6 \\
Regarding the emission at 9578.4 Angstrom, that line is [O III] 5007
